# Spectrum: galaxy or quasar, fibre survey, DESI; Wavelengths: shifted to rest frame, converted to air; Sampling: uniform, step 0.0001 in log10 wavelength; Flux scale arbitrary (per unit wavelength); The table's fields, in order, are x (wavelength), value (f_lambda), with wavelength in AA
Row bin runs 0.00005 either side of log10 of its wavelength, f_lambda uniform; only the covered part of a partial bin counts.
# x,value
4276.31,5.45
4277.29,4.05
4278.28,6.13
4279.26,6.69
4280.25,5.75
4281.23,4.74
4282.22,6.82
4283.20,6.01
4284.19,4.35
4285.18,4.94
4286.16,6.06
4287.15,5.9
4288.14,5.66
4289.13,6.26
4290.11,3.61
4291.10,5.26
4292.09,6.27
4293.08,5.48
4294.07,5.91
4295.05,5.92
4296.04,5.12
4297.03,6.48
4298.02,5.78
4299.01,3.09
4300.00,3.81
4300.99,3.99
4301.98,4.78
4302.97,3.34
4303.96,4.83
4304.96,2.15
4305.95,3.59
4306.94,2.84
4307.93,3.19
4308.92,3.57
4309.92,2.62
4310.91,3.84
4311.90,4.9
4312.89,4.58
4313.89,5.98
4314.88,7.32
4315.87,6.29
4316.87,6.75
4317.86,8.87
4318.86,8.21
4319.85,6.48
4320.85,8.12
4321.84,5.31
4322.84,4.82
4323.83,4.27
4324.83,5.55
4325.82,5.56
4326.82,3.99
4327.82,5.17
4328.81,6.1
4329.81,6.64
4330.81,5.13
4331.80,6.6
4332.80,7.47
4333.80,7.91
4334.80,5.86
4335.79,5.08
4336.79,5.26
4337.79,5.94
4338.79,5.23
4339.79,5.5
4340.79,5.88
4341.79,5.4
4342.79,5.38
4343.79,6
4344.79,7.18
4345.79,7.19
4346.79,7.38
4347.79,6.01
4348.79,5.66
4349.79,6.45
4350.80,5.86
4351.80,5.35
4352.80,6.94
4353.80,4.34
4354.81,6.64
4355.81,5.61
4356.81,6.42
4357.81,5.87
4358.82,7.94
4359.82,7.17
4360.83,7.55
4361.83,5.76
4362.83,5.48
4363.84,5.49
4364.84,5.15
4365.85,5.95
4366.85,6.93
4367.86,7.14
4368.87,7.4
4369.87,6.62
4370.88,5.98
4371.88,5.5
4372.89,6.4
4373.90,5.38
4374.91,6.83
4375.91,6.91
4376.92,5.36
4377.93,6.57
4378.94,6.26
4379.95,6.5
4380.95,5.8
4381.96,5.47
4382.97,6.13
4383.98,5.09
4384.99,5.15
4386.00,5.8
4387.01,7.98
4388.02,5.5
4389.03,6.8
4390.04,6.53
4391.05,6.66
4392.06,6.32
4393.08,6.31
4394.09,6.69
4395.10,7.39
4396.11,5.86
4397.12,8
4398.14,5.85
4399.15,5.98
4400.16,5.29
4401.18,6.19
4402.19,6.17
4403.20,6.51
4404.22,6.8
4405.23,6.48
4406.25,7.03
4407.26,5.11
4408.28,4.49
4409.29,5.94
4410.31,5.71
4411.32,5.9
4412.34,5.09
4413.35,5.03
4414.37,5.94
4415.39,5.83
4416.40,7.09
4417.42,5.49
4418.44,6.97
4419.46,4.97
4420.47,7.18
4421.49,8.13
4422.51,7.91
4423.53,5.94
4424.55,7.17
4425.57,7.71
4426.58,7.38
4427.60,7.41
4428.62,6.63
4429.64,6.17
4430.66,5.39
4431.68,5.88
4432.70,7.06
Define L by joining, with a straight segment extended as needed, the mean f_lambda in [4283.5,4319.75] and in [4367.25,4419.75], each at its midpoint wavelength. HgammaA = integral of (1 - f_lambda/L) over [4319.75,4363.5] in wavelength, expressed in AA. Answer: -3.8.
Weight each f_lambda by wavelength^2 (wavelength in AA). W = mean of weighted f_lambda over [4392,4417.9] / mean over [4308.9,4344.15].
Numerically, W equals 1.09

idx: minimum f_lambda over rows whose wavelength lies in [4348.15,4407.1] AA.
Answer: 4.34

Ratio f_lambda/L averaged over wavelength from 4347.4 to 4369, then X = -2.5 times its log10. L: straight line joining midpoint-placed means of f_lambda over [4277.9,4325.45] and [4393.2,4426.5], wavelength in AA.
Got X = -0.07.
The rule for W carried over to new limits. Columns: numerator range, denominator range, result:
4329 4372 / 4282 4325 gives 1.22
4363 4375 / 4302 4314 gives 1.69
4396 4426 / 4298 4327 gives 1.32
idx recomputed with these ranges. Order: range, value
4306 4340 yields 2.62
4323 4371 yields 3.99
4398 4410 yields 4.49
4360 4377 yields 5.15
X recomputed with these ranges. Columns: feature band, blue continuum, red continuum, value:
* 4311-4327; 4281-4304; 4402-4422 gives -0.12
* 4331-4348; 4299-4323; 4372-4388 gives -0.14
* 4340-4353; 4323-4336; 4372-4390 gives -0.05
